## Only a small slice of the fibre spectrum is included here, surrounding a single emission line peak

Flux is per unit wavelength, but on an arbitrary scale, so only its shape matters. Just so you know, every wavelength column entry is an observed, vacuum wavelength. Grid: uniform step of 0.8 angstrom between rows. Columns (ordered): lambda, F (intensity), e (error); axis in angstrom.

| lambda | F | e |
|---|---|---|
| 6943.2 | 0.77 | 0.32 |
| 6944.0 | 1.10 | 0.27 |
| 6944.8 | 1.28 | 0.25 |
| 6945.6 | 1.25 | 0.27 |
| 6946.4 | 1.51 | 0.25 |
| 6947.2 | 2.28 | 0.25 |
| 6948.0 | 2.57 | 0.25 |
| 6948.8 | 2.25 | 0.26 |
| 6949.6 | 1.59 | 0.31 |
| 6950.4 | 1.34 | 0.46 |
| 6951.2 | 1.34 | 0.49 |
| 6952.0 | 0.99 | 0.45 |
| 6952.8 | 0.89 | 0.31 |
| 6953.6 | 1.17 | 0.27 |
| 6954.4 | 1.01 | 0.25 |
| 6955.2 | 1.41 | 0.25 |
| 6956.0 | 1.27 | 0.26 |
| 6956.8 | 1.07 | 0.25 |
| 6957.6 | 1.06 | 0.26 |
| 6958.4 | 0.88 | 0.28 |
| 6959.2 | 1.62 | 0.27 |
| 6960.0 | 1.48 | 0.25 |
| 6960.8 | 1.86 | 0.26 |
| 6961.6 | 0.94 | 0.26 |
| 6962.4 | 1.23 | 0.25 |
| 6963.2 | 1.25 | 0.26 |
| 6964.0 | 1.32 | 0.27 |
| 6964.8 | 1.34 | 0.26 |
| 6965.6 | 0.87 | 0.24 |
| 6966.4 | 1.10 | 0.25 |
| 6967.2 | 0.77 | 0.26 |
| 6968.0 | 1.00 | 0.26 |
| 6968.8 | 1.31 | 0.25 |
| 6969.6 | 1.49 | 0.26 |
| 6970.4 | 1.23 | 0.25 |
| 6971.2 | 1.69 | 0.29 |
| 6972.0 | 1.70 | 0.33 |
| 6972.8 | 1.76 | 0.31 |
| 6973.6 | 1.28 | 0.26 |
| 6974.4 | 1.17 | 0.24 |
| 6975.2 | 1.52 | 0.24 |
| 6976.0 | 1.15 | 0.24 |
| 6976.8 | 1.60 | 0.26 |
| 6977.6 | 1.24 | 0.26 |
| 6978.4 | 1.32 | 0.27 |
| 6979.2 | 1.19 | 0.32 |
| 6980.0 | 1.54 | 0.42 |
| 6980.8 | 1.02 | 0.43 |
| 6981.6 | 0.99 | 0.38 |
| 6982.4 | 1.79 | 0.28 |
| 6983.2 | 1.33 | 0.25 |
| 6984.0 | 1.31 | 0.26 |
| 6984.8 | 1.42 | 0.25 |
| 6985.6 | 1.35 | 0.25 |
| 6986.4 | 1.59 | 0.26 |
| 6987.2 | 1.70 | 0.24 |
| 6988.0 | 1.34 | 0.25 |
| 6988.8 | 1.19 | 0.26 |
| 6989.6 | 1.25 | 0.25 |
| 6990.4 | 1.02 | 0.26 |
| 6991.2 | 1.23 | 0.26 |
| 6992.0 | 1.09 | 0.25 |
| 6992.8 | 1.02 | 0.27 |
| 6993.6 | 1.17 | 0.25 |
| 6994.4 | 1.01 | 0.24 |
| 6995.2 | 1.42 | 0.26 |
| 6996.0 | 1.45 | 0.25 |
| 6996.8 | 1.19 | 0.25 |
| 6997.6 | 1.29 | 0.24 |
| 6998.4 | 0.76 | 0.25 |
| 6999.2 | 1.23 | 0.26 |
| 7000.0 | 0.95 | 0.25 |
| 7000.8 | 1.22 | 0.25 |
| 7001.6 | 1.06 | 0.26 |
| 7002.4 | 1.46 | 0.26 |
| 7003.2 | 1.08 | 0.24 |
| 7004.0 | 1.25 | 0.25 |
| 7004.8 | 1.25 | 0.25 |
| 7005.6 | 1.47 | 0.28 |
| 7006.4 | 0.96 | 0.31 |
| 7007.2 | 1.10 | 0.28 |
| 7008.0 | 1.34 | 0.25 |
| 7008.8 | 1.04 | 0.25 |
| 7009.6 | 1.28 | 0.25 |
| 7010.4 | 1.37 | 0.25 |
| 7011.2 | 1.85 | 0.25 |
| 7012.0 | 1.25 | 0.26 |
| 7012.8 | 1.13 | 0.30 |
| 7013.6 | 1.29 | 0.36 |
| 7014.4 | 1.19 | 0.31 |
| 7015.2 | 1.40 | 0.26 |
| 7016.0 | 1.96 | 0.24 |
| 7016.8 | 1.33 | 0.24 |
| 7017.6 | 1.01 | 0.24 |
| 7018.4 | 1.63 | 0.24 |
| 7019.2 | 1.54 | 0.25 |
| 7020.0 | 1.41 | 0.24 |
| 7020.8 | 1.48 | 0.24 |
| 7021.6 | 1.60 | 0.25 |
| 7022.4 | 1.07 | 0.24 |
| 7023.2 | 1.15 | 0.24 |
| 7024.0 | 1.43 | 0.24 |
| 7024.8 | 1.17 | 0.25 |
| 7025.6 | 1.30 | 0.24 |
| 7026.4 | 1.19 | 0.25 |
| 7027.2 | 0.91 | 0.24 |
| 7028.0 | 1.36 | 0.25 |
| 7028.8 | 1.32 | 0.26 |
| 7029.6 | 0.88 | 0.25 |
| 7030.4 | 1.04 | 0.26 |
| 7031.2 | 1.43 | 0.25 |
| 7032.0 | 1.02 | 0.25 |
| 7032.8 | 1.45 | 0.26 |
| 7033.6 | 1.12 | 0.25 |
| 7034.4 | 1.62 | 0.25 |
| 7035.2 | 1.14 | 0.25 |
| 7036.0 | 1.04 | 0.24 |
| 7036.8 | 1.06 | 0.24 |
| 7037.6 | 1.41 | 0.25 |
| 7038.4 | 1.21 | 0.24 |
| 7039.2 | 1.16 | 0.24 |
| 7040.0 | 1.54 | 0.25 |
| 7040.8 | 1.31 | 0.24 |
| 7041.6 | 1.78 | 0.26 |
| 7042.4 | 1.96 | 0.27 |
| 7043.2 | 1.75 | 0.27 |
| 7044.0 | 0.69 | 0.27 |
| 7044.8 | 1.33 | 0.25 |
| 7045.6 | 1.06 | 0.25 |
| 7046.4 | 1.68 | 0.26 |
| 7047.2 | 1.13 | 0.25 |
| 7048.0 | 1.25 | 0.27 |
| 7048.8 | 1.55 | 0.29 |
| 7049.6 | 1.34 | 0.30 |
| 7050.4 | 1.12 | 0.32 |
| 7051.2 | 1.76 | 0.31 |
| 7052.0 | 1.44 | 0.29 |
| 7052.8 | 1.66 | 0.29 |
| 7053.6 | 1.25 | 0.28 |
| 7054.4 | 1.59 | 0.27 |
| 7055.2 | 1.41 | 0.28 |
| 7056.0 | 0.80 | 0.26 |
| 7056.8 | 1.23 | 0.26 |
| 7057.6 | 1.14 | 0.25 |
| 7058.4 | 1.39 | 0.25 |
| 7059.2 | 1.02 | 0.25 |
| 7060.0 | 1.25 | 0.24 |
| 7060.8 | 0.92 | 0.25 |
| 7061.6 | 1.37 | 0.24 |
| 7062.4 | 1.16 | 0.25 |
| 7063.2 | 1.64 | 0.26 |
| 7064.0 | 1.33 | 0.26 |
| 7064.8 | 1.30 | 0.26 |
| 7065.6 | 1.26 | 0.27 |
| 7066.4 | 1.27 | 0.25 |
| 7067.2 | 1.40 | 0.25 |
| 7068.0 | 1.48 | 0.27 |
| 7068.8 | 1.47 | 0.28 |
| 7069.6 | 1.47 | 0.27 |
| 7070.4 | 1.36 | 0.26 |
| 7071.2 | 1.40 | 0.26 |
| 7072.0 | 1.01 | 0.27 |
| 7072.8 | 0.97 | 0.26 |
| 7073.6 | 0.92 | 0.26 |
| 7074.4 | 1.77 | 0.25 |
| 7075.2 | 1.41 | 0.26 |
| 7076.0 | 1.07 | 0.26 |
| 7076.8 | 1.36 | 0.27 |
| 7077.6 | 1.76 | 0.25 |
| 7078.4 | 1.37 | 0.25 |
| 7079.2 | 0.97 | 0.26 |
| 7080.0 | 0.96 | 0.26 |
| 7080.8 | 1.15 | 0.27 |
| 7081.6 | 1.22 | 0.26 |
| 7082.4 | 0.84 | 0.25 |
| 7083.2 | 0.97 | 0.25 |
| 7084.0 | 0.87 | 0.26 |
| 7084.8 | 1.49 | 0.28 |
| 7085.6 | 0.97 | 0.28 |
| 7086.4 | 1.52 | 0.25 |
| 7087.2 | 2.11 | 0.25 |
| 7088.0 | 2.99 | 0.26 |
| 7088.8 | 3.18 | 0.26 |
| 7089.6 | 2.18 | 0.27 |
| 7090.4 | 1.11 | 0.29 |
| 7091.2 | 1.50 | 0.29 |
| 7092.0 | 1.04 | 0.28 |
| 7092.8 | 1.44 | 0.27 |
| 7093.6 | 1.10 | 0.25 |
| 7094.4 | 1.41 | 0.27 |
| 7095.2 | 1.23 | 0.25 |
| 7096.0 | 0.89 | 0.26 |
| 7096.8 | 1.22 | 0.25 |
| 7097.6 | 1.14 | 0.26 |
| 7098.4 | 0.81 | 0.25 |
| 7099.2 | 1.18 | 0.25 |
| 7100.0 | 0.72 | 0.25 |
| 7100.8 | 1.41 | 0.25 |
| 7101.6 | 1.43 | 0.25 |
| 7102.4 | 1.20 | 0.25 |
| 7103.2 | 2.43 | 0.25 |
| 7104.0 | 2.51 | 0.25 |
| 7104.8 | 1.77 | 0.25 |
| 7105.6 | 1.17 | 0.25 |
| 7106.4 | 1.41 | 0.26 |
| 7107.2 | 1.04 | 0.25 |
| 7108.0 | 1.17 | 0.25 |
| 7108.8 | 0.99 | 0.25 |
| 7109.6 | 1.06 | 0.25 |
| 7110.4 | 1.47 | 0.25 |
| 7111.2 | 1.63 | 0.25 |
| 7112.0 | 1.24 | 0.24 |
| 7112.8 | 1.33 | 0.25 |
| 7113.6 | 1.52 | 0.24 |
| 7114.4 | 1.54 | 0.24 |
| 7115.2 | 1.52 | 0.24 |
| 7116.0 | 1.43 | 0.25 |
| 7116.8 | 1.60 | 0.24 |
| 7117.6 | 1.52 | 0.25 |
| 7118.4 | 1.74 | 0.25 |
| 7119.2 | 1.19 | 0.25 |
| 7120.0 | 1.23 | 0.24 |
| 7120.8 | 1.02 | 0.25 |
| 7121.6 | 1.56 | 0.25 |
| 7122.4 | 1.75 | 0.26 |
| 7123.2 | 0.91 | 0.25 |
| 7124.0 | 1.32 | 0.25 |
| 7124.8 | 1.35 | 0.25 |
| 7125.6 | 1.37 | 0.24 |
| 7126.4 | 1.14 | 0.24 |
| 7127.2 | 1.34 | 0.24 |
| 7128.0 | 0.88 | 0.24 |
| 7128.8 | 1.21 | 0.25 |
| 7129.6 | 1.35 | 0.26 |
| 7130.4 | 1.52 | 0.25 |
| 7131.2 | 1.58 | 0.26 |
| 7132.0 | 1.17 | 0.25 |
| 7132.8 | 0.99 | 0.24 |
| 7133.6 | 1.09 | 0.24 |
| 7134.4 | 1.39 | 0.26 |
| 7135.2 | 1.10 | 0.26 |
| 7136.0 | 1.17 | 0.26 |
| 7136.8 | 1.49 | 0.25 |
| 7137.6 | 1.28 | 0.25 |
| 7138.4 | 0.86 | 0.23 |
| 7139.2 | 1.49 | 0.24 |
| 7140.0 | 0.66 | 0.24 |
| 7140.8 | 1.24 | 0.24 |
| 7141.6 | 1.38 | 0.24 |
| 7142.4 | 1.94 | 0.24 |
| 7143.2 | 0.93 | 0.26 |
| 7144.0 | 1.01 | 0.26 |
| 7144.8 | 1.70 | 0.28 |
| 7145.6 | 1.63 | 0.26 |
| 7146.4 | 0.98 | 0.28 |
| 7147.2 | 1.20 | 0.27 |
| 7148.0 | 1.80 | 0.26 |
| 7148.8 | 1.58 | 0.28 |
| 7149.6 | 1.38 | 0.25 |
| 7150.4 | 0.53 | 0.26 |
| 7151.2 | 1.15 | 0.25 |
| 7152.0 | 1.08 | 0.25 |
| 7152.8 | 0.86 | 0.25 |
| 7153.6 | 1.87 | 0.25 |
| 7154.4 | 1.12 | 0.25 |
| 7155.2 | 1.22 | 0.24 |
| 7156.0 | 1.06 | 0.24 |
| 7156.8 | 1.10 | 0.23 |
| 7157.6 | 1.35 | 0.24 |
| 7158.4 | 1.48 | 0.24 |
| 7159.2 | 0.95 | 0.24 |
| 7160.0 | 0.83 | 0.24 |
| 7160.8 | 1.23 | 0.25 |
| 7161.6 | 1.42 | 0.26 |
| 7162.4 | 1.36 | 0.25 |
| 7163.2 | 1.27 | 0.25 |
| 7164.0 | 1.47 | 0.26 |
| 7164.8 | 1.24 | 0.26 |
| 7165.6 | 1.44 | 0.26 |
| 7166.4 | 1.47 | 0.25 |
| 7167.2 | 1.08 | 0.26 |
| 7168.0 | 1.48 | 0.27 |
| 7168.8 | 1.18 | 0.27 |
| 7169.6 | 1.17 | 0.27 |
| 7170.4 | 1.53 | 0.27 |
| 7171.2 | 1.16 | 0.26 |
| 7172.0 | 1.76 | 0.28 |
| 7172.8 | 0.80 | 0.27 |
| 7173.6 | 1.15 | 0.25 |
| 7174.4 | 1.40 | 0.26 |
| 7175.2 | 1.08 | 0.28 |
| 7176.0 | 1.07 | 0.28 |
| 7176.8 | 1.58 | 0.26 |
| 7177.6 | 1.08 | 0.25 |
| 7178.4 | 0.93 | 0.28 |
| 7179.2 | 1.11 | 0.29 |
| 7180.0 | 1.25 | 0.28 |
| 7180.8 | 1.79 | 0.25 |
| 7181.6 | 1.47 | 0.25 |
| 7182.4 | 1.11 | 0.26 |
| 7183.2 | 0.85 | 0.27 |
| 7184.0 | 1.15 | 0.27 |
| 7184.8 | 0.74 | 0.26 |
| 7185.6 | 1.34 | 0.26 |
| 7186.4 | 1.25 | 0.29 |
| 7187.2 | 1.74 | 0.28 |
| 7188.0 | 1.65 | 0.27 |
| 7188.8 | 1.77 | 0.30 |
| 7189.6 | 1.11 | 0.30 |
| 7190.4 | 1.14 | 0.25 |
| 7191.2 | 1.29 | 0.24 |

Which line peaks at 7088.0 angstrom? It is [S II]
